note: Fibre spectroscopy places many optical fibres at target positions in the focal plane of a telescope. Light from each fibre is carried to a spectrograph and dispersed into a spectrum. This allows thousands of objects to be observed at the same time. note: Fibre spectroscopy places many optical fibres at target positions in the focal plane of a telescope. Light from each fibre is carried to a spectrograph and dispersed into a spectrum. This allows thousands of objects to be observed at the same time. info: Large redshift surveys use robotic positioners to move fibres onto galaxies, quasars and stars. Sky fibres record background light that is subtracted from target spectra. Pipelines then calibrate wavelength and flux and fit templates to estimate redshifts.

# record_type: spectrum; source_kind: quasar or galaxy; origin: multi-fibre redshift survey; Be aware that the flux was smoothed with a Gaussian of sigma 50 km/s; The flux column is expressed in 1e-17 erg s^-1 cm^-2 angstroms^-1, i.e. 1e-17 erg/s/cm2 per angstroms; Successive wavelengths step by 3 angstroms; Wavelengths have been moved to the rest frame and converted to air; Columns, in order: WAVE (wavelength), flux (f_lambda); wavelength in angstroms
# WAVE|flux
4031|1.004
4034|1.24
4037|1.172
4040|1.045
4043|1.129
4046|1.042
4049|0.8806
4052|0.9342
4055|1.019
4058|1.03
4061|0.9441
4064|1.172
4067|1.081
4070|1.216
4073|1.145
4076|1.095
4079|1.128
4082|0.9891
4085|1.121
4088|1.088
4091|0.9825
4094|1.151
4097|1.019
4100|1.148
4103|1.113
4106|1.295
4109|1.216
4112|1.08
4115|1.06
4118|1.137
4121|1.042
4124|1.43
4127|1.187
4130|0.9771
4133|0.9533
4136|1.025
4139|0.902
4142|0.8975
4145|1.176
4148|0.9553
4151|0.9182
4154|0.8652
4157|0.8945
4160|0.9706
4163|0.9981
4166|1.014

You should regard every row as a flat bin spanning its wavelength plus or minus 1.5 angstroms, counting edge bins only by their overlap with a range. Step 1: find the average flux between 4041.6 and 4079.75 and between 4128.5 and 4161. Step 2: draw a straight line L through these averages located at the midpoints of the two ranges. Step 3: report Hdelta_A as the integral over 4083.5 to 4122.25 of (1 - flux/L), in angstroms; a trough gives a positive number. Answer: -4.0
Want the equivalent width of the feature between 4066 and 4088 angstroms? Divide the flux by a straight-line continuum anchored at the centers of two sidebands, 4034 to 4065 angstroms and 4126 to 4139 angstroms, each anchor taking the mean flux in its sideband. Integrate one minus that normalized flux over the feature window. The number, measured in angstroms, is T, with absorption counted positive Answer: -1.6 angstroms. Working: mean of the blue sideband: 1.04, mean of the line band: 1.11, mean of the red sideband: 1.01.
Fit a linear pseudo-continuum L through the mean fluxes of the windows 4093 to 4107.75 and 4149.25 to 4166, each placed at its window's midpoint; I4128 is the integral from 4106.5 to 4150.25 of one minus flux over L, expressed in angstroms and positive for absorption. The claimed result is -1.3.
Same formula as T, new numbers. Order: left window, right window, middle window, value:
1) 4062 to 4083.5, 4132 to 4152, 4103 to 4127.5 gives -3.5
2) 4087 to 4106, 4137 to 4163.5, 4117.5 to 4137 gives -1.8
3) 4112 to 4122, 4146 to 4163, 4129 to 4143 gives 0.8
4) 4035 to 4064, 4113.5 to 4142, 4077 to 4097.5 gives -0.4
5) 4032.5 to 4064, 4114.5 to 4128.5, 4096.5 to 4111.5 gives -0.2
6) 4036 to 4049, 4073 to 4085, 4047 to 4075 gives 0.8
